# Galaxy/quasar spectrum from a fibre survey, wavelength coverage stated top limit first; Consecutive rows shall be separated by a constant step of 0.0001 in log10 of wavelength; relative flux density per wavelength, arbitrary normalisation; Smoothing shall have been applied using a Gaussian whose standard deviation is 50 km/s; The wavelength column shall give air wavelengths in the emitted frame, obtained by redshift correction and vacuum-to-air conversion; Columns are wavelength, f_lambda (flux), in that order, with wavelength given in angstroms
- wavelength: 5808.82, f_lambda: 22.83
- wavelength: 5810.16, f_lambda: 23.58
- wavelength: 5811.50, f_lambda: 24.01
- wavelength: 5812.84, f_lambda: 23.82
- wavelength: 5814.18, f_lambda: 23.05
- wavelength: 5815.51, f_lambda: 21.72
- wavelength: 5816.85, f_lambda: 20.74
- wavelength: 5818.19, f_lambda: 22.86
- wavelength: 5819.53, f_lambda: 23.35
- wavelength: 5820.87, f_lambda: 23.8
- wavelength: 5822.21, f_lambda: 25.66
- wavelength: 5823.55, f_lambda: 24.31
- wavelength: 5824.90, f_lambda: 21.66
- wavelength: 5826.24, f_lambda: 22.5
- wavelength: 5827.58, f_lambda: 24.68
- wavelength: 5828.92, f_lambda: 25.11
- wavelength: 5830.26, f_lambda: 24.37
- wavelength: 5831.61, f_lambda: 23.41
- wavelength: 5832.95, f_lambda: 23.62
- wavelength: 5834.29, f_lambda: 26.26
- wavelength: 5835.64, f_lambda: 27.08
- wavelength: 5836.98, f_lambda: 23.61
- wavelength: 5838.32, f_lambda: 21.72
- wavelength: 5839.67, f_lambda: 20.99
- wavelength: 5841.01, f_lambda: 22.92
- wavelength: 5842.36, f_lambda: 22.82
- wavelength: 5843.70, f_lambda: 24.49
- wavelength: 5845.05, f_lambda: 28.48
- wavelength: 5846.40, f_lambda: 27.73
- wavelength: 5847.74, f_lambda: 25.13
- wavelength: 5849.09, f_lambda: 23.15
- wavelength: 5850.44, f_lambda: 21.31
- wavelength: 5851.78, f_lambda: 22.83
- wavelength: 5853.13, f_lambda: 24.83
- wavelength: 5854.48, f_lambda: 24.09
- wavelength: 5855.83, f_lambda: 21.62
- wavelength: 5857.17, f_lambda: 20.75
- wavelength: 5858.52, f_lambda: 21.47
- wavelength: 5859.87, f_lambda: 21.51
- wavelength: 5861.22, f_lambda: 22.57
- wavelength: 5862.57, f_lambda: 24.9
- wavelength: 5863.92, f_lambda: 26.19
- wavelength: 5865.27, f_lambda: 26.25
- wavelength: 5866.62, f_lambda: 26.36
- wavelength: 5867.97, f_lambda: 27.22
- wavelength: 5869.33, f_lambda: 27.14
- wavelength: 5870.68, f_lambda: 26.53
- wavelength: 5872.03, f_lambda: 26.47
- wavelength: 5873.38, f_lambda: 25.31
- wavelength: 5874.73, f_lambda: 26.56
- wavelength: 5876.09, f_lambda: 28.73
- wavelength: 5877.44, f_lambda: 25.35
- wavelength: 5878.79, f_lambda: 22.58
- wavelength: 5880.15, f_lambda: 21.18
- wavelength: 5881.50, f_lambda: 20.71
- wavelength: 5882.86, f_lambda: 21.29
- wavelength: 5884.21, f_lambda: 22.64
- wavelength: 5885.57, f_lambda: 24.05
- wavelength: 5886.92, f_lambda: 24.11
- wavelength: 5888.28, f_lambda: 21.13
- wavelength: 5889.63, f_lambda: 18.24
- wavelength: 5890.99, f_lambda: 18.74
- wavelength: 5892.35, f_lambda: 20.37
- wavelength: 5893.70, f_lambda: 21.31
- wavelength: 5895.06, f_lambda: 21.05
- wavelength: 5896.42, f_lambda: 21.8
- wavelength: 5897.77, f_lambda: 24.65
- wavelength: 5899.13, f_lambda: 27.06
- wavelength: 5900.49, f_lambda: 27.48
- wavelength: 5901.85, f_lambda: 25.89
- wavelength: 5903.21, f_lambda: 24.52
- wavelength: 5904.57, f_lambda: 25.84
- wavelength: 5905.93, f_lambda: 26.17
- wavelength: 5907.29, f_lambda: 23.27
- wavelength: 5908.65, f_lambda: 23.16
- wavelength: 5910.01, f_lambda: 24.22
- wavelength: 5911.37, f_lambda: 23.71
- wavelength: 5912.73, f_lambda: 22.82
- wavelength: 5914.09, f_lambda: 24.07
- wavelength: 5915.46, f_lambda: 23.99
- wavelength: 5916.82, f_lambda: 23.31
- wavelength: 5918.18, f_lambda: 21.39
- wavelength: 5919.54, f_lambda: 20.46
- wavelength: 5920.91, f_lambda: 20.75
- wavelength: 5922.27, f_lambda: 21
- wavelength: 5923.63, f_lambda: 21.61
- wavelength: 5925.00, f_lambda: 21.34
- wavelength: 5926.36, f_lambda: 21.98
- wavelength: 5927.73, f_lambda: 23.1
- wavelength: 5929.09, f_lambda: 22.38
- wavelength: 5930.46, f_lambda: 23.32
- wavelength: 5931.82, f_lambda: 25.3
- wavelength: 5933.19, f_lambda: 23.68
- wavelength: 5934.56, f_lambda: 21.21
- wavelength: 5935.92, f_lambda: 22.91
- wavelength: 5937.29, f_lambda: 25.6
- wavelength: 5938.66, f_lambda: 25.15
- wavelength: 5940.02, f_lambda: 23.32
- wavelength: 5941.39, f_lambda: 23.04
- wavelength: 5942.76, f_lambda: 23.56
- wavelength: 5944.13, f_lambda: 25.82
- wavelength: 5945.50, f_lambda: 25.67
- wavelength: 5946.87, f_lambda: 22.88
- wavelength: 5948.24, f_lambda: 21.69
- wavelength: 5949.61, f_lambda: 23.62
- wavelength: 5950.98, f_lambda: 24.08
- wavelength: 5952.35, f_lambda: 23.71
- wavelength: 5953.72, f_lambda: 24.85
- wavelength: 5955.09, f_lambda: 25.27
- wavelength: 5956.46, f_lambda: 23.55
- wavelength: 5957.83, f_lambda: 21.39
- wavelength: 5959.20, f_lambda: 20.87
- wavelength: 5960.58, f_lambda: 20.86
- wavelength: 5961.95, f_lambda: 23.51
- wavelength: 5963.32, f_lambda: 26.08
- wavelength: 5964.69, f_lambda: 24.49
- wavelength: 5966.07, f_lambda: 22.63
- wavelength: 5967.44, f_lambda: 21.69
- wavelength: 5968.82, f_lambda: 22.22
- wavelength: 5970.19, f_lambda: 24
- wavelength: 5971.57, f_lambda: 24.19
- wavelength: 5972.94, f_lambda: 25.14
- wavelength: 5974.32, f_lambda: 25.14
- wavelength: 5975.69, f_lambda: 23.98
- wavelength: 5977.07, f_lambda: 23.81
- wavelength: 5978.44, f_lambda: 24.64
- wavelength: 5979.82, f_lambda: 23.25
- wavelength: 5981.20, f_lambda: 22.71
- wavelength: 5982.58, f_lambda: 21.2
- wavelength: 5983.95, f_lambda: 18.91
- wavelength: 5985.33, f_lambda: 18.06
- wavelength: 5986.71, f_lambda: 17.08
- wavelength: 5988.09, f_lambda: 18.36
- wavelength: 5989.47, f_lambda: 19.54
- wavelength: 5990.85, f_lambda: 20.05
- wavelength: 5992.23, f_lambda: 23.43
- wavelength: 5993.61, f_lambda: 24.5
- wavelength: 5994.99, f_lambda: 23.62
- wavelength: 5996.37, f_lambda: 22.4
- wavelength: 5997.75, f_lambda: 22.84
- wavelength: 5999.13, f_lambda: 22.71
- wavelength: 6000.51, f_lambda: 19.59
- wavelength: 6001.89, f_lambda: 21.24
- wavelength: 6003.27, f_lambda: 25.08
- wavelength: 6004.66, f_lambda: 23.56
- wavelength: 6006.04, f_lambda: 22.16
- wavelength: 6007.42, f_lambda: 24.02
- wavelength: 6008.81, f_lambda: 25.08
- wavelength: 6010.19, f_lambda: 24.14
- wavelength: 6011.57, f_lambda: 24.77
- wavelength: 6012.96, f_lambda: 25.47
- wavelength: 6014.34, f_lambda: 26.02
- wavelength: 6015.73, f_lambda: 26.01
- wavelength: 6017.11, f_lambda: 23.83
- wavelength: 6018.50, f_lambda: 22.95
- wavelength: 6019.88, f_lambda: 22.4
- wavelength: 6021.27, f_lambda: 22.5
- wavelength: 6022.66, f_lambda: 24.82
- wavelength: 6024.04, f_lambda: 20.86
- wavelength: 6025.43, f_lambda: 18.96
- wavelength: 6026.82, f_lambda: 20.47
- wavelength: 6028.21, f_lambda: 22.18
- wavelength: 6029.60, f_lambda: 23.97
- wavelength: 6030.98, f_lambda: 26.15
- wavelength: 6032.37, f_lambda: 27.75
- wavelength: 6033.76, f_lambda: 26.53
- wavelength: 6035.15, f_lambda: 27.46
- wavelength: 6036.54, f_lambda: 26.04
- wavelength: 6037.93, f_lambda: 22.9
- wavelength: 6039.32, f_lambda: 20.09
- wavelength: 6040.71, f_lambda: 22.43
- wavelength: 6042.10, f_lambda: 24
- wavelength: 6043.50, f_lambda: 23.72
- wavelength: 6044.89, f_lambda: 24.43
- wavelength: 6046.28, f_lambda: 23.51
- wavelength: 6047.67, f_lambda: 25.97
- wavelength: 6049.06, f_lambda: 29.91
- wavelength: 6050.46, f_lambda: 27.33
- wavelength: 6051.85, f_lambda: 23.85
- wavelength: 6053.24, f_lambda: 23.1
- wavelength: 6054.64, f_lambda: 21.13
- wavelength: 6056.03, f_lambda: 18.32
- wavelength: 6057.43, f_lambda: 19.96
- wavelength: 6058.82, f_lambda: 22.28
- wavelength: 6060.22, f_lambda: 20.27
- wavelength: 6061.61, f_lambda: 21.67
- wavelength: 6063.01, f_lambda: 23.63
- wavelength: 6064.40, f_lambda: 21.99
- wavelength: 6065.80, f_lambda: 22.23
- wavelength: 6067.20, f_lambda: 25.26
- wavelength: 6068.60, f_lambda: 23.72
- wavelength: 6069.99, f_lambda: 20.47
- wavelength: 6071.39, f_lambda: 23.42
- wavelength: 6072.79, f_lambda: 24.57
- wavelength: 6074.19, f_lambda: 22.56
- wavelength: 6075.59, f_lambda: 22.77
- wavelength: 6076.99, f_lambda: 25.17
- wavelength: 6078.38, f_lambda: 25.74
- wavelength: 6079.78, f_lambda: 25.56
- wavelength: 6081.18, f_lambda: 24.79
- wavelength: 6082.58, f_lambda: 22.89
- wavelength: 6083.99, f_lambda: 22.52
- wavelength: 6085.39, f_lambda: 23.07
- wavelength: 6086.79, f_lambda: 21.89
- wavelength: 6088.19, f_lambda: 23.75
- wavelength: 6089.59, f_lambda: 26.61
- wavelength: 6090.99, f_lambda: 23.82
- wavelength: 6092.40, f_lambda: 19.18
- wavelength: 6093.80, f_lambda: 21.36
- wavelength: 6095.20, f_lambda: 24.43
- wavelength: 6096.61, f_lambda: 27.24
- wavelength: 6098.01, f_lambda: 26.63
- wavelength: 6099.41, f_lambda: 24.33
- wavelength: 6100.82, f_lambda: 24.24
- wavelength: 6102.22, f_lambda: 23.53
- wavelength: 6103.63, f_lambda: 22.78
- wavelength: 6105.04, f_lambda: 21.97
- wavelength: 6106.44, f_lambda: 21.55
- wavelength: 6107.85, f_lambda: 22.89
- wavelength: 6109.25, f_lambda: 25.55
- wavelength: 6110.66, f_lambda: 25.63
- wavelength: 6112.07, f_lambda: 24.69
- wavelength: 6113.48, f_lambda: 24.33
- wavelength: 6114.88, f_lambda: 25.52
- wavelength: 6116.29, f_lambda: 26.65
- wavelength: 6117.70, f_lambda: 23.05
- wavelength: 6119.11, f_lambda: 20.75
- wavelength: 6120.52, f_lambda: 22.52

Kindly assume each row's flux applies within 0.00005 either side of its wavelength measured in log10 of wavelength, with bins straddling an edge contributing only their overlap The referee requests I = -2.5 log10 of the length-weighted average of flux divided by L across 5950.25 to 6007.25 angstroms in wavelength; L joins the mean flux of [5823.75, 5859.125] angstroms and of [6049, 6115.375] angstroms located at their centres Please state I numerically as 0.05 mag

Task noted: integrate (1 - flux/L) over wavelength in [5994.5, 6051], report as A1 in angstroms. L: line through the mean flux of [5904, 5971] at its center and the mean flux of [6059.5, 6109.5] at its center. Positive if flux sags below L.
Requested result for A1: -1.3 angstroms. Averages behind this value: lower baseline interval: 23.3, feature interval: 23.9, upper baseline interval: 23.4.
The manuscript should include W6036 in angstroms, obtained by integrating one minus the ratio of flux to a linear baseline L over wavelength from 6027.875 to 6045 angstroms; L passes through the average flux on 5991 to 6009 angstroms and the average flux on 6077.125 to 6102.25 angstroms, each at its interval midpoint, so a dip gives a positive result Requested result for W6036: -0.8 angstroms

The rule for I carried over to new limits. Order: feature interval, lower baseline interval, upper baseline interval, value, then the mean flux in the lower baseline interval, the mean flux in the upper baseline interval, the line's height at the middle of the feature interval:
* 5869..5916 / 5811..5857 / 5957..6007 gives -0.03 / 23.7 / 22.4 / 23.2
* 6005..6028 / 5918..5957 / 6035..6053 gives 0.04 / 23.2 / 24.6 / 24.3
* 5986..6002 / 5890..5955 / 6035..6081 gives 0.10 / 23.3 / 23.5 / 23.4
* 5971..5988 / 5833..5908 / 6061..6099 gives 0.07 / 23.9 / 23.6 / 23.8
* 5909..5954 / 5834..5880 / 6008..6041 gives 0.05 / 24.5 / 23.9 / 24.2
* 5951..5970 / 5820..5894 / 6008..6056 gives 0.03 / 23.8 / 24.1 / 23.9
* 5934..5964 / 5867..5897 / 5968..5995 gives -0.05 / 23.3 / 22.1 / 22.5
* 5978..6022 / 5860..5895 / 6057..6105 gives 0.05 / 23.7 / 23.4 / 23.5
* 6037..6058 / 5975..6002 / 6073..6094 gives -0.03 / 21.6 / 23.5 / 22.8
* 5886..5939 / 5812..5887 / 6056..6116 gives 0.04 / 24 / 23.4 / 23.8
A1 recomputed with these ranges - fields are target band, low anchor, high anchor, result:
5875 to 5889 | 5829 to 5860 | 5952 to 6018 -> 0.16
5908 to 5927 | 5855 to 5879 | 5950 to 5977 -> 1.41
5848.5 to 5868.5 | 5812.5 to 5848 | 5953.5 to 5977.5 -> 0.15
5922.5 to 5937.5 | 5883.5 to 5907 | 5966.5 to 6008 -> 0.05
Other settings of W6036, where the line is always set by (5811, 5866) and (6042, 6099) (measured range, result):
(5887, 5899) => 1.17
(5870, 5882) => -0.62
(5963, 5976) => -0.16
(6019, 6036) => -0.09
